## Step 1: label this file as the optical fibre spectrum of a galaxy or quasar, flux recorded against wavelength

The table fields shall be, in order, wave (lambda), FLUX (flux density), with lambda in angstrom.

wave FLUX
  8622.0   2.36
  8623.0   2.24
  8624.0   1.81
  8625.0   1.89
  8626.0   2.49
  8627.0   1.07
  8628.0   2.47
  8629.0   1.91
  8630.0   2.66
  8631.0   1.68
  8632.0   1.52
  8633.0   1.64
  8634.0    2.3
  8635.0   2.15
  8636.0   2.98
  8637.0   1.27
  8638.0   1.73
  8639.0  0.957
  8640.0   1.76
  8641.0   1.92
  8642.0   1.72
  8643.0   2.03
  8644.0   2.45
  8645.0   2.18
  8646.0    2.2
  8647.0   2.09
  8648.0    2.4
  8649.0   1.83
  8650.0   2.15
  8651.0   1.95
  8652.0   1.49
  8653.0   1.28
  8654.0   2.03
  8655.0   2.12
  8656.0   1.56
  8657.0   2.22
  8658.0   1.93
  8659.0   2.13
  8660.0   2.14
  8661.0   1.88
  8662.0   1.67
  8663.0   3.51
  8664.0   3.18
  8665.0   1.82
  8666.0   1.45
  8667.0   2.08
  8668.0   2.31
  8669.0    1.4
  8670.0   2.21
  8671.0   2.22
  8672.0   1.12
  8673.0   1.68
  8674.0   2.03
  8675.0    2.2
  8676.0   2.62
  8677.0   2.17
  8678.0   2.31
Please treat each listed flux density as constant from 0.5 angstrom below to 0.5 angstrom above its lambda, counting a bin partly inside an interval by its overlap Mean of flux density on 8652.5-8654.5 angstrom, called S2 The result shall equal 1.65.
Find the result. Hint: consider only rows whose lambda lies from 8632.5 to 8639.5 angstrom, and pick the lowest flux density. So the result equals 0.957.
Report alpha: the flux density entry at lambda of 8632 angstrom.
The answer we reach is 1.52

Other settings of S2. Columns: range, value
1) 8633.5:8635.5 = 2.22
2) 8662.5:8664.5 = 3.34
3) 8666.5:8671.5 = 2.04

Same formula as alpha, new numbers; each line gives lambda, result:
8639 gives 0.957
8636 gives 2.98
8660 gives 2.14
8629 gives 1.91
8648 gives 2.4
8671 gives 2.22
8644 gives 2.45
